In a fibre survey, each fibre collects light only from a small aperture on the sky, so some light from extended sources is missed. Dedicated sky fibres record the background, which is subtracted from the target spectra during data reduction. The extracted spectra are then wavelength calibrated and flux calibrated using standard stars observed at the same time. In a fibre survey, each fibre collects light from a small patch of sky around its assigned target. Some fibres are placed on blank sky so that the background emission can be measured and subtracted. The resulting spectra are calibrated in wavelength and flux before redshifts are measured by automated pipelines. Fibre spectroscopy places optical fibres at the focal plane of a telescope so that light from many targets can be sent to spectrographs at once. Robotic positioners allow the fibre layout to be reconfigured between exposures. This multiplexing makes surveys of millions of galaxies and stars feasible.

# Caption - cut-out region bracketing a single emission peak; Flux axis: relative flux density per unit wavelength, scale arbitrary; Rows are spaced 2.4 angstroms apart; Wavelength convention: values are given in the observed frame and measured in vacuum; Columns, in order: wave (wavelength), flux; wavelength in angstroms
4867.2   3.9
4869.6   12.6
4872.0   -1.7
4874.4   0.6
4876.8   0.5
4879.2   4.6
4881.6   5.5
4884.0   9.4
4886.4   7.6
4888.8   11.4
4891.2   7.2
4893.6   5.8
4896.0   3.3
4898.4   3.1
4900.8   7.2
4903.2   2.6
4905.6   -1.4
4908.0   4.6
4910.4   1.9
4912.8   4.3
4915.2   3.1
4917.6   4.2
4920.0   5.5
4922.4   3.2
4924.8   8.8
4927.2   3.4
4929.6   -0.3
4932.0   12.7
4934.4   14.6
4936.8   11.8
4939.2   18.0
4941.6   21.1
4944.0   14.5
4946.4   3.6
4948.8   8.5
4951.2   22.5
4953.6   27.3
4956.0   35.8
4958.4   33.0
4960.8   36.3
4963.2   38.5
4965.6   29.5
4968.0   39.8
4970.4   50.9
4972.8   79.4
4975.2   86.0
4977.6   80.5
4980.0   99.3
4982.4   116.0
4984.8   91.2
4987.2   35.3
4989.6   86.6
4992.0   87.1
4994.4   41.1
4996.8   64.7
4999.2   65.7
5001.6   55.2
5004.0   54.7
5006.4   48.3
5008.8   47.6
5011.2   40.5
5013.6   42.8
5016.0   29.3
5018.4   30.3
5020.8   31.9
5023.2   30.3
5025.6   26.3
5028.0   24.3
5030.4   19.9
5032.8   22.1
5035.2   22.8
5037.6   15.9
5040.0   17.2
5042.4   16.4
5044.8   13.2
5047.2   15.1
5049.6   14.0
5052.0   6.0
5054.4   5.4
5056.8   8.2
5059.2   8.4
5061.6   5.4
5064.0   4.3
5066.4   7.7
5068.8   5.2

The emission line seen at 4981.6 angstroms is Lyman alpha 1216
